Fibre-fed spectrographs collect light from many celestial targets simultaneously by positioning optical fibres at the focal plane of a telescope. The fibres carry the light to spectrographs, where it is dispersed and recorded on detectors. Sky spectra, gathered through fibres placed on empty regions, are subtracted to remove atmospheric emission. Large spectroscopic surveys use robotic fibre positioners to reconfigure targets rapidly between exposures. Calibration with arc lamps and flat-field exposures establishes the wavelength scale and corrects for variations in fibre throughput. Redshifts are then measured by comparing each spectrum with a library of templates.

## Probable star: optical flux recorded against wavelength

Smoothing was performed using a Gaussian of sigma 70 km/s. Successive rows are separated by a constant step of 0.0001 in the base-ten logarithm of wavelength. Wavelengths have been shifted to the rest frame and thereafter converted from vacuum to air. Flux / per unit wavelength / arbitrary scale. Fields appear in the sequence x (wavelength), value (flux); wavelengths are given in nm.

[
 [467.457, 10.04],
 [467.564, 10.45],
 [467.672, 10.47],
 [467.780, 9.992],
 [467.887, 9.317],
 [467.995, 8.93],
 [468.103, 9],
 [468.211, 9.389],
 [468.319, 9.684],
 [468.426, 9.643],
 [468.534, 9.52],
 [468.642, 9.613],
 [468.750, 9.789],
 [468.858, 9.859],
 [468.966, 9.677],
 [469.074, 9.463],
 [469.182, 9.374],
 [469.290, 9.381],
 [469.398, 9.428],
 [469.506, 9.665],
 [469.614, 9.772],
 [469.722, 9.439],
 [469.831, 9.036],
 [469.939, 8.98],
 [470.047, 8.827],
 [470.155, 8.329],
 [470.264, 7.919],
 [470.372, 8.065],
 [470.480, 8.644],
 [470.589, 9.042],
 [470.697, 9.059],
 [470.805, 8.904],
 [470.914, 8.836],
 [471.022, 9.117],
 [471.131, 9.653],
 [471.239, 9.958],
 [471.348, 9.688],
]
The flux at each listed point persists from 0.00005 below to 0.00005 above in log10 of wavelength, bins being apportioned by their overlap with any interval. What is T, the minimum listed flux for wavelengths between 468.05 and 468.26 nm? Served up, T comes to 9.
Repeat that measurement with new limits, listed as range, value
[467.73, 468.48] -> 8.93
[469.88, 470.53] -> 7.919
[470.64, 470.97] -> 8.836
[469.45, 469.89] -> 9.036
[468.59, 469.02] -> 9.613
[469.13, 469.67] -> 9.374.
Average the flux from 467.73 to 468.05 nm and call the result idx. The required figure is 9.41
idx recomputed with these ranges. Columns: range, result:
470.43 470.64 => 8.82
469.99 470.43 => 8.3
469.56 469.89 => 9.4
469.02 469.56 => 9.47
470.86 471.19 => 9.23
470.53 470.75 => 9.03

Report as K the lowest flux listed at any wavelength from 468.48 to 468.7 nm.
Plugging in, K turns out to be 9.52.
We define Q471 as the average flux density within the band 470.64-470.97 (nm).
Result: 8.95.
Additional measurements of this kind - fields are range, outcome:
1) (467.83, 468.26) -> 9.16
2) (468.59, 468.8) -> 9.7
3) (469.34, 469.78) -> 9.56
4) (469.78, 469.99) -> 9.02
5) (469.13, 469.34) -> 9.38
